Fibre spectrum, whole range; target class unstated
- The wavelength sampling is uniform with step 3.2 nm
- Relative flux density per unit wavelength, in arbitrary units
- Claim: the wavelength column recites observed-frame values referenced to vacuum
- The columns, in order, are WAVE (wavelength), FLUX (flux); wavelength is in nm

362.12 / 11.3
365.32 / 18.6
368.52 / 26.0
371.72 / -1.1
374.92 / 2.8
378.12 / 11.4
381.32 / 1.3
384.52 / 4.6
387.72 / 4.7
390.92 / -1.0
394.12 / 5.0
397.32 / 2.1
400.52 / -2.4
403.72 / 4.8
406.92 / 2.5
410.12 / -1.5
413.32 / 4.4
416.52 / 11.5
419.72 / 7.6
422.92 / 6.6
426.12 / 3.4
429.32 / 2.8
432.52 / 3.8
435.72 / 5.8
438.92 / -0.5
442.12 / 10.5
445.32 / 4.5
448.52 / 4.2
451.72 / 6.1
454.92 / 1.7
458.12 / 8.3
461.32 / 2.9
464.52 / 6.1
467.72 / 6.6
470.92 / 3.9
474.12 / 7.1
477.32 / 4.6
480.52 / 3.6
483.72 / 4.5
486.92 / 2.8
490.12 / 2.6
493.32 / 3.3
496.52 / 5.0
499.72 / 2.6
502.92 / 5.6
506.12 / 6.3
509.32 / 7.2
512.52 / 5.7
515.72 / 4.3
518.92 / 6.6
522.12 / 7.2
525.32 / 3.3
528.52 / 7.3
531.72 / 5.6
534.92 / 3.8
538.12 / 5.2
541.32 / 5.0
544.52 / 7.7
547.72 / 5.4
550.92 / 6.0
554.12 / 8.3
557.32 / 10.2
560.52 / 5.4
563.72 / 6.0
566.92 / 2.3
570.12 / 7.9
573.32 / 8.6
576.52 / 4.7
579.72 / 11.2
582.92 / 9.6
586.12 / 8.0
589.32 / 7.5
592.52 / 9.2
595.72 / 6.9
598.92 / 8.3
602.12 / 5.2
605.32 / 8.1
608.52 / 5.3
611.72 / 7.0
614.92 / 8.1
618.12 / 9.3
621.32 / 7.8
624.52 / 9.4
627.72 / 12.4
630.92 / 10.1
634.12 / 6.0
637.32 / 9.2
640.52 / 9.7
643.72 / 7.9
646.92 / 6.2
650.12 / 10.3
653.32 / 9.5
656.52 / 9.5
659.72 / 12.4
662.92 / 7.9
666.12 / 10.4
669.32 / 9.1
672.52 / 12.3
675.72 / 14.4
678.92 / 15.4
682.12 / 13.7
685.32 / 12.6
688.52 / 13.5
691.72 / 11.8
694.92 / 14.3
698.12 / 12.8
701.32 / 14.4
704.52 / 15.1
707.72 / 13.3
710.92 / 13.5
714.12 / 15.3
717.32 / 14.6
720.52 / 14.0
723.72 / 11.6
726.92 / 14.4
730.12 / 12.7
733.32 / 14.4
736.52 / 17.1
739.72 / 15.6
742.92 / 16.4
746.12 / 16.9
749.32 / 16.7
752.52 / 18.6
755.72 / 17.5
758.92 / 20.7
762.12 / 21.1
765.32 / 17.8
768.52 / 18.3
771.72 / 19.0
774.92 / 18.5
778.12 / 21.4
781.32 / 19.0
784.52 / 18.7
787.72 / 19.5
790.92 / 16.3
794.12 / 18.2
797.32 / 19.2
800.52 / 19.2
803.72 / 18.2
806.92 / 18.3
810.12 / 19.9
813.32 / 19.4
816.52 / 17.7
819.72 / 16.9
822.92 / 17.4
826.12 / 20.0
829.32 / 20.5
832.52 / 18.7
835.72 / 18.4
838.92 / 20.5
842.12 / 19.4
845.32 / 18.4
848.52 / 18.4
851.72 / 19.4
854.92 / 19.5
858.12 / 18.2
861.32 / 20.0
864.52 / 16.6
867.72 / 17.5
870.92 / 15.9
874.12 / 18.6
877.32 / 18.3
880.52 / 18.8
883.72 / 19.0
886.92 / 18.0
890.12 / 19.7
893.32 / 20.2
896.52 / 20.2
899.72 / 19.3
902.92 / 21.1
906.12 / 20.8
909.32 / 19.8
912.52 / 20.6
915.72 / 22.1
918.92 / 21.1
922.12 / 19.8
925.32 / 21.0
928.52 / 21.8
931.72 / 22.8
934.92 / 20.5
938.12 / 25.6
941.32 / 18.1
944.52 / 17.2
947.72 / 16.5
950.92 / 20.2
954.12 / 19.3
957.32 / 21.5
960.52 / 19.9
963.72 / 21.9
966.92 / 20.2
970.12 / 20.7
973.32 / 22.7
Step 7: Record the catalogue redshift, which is 0.68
